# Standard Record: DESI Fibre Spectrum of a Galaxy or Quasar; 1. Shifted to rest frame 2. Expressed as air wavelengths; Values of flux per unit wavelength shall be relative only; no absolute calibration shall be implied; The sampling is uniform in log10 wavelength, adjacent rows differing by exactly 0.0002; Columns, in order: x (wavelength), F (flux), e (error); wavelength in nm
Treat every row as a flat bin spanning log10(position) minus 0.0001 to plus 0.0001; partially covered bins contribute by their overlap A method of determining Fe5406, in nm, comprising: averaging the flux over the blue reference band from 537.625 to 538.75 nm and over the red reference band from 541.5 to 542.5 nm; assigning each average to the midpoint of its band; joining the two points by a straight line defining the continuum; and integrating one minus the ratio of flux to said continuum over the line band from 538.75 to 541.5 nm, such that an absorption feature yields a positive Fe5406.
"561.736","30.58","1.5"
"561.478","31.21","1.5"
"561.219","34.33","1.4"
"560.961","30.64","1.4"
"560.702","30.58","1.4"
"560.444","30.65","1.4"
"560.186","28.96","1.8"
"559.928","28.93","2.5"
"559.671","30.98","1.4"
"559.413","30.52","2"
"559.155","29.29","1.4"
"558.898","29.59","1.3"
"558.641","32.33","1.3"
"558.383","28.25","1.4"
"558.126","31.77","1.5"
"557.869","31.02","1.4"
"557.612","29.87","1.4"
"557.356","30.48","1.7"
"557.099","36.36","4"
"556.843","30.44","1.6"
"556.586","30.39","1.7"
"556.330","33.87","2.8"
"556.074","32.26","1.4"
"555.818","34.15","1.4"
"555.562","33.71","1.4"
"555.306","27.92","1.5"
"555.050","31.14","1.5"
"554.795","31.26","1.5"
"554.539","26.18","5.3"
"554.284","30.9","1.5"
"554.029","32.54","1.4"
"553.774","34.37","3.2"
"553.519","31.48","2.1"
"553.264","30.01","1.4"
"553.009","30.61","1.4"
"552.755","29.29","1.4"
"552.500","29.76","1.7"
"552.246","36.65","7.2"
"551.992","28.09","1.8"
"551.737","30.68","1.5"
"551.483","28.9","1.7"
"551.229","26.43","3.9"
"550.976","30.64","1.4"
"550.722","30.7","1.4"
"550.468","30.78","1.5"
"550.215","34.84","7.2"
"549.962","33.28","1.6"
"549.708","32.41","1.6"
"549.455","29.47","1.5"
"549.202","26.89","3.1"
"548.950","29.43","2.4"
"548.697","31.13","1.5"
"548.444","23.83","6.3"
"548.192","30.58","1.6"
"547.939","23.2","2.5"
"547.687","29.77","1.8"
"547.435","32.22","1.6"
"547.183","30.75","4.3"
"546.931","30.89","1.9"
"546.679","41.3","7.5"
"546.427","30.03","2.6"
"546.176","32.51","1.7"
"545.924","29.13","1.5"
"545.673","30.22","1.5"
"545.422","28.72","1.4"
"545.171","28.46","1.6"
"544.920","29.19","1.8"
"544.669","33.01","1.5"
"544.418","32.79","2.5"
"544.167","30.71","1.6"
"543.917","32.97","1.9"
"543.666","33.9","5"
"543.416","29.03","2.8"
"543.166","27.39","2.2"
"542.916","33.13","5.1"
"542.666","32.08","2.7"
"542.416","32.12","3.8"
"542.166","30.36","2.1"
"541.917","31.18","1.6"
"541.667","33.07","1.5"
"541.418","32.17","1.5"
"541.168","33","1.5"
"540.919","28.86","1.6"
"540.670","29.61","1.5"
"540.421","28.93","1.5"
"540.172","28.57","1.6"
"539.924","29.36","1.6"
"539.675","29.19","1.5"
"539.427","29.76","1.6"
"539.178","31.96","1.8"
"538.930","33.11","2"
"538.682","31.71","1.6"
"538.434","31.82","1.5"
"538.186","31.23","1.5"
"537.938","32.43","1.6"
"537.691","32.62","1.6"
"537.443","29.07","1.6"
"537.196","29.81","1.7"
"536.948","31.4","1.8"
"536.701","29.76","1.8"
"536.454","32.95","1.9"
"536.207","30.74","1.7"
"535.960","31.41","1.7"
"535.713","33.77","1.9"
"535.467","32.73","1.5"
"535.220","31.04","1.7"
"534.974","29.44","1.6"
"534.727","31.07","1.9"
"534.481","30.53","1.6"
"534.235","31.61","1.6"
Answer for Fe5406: 0.12 nm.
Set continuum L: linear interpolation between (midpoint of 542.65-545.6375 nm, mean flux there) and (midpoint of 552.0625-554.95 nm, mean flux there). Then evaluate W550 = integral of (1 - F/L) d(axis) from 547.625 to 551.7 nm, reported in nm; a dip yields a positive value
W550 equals 0.20 nm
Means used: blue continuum 30.9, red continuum 31.1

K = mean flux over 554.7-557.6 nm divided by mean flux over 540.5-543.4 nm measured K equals 1.03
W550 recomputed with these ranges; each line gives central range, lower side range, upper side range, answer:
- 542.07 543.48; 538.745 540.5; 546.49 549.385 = -0.03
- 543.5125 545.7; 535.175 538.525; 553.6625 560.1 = 0.02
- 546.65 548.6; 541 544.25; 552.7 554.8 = 0.09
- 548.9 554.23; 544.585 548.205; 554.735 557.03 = 0.08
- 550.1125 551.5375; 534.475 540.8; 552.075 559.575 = 0.04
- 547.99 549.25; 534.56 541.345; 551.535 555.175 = 0.11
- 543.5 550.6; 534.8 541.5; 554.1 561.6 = 0.04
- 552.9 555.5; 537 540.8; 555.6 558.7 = 0.07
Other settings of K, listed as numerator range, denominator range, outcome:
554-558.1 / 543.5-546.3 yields 1.01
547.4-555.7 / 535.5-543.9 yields 0.97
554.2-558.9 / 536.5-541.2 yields 1.02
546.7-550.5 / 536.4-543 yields 0.97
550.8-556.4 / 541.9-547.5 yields 0.98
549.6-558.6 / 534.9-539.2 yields 0.99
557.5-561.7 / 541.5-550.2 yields 0.99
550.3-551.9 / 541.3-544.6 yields 0.94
